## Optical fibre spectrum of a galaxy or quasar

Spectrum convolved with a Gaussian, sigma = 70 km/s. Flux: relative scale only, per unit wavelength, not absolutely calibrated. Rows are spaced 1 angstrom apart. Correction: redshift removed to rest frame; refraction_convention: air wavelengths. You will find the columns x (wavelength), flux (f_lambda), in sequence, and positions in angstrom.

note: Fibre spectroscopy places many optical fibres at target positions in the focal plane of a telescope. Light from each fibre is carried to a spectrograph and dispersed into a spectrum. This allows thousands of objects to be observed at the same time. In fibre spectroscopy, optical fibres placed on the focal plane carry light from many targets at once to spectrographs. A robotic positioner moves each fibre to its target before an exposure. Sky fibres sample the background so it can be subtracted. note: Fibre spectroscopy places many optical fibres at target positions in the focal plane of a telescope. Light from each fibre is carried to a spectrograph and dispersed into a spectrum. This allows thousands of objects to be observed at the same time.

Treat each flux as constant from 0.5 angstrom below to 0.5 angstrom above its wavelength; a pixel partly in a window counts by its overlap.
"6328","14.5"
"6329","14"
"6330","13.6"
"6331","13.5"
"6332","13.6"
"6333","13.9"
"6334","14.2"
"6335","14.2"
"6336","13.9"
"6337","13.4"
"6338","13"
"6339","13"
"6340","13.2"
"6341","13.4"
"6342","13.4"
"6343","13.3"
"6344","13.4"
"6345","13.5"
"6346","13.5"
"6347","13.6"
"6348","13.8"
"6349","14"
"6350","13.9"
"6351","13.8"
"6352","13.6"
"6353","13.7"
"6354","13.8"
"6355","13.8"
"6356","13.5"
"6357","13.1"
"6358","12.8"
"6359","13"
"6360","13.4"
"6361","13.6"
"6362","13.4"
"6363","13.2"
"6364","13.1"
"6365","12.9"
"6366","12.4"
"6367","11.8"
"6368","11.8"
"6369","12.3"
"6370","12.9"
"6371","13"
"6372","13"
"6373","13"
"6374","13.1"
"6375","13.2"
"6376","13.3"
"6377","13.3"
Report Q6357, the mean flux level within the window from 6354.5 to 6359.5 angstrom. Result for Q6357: 13.2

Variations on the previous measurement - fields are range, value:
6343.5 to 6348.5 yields 13.6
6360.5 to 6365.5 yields 13.2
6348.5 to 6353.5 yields 13.8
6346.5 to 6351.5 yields 13.8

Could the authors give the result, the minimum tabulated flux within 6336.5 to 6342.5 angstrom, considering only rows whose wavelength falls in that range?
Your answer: 13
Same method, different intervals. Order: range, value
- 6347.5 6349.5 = 13.8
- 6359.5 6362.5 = 13.4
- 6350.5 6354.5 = 13.6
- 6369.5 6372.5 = 12.9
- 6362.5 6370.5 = 11.8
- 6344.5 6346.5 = 13.5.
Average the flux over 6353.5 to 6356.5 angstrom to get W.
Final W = 13.7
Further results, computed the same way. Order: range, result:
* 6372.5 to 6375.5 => 13.1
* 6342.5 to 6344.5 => 13.4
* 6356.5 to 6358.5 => 12.9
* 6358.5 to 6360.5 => 13.2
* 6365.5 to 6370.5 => 12.2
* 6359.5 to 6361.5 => 13.5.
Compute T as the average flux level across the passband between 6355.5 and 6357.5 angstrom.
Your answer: 13.3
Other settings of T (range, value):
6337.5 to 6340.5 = 13.1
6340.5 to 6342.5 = 13.4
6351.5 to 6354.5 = 13.7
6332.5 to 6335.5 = 14.1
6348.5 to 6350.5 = 13.9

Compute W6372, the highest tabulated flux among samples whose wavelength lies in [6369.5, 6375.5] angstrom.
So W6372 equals 13.2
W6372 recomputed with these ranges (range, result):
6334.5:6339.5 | 14.2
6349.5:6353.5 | 13.9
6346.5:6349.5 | 14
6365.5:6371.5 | 13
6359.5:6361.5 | 13.6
